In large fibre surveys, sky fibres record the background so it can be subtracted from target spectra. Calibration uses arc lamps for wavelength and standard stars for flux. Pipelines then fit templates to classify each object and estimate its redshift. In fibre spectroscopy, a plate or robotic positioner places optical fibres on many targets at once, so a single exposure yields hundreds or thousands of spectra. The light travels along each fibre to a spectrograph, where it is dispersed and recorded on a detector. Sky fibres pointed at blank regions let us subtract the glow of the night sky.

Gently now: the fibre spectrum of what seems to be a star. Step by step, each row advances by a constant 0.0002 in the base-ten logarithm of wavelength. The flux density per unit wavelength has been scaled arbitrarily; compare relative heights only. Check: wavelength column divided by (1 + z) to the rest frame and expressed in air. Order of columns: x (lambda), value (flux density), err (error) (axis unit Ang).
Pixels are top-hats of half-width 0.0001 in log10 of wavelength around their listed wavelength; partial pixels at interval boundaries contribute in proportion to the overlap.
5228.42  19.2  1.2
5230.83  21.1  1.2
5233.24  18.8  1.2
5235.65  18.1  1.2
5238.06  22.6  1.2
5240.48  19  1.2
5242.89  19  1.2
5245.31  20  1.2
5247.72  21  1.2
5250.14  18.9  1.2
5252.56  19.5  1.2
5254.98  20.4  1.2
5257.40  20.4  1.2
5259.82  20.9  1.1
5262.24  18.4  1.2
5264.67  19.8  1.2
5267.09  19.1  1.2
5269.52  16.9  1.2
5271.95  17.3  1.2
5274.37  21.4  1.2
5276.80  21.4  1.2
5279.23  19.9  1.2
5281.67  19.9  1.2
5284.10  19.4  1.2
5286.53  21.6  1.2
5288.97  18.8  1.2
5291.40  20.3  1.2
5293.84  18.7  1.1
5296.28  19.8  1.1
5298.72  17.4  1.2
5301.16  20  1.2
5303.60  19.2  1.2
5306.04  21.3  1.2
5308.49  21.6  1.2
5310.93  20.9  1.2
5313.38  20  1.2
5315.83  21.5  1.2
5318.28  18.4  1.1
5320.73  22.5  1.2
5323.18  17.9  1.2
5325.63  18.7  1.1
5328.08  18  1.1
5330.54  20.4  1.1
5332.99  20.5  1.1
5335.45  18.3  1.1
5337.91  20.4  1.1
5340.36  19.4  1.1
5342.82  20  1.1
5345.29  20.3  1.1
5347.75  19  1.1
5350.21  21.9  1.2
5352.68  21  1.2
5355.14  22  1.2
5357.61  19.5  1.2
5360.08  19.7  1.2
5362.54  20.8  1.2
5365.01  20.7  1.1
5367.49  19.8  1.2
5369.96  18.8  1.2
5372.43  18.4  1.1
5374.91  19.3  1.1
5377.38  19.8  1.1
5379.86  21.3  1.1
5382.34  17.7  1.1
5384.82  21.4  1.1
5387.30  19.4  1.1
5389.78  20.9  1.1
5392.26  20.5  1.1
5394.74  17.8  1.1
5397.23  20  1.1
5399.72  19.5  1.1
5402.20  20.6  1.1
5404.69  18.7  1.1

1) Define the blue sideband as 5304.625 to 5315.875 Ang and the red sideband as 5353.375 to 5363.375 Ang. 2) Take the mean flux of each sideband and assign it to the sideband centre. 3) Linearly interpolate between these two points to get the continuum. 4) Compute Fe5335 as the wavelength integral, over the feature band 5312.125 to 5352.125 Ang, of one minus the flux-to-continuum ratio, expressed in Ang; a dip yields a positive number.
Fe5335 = 1.78 Ang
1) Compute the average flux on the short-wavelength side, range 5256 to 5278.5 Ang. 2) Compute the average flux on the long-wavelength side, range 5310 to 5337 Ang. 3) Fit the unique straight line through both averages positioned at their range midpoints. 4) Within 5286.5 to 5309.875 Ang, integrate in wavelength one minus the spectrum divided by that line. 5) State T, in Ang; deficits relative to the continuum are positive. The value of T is -0.2 Ang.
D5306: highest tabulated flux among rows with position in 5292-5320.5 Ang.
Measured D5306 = 21.6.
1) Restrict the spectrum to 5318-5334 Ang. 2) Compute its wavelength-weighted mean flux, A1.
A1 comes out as 19.5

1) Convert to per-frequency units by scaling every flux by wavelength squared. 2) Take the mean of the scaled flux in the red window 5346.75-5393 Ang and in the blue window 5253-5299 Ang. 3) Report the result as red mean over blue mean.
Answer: 1.1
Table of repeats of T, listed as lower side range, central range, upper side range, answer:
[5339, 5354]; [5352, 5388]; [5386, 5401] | 0.05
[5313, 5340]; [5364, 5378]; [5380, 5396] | 0.20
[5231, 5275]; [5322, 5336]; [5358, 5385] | 0.46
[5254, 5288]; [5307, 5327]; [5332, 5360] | -0.17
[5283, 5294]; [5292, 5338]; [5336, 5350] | 0.30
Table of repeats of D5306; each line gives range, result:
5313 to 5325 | 22.5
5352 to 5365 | 22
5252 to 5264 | 20.9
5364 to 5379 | 20.7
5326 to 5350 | 20.5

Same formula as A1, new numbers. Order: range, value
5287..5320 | 19.9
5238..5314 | 19.8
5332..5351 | 19.9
